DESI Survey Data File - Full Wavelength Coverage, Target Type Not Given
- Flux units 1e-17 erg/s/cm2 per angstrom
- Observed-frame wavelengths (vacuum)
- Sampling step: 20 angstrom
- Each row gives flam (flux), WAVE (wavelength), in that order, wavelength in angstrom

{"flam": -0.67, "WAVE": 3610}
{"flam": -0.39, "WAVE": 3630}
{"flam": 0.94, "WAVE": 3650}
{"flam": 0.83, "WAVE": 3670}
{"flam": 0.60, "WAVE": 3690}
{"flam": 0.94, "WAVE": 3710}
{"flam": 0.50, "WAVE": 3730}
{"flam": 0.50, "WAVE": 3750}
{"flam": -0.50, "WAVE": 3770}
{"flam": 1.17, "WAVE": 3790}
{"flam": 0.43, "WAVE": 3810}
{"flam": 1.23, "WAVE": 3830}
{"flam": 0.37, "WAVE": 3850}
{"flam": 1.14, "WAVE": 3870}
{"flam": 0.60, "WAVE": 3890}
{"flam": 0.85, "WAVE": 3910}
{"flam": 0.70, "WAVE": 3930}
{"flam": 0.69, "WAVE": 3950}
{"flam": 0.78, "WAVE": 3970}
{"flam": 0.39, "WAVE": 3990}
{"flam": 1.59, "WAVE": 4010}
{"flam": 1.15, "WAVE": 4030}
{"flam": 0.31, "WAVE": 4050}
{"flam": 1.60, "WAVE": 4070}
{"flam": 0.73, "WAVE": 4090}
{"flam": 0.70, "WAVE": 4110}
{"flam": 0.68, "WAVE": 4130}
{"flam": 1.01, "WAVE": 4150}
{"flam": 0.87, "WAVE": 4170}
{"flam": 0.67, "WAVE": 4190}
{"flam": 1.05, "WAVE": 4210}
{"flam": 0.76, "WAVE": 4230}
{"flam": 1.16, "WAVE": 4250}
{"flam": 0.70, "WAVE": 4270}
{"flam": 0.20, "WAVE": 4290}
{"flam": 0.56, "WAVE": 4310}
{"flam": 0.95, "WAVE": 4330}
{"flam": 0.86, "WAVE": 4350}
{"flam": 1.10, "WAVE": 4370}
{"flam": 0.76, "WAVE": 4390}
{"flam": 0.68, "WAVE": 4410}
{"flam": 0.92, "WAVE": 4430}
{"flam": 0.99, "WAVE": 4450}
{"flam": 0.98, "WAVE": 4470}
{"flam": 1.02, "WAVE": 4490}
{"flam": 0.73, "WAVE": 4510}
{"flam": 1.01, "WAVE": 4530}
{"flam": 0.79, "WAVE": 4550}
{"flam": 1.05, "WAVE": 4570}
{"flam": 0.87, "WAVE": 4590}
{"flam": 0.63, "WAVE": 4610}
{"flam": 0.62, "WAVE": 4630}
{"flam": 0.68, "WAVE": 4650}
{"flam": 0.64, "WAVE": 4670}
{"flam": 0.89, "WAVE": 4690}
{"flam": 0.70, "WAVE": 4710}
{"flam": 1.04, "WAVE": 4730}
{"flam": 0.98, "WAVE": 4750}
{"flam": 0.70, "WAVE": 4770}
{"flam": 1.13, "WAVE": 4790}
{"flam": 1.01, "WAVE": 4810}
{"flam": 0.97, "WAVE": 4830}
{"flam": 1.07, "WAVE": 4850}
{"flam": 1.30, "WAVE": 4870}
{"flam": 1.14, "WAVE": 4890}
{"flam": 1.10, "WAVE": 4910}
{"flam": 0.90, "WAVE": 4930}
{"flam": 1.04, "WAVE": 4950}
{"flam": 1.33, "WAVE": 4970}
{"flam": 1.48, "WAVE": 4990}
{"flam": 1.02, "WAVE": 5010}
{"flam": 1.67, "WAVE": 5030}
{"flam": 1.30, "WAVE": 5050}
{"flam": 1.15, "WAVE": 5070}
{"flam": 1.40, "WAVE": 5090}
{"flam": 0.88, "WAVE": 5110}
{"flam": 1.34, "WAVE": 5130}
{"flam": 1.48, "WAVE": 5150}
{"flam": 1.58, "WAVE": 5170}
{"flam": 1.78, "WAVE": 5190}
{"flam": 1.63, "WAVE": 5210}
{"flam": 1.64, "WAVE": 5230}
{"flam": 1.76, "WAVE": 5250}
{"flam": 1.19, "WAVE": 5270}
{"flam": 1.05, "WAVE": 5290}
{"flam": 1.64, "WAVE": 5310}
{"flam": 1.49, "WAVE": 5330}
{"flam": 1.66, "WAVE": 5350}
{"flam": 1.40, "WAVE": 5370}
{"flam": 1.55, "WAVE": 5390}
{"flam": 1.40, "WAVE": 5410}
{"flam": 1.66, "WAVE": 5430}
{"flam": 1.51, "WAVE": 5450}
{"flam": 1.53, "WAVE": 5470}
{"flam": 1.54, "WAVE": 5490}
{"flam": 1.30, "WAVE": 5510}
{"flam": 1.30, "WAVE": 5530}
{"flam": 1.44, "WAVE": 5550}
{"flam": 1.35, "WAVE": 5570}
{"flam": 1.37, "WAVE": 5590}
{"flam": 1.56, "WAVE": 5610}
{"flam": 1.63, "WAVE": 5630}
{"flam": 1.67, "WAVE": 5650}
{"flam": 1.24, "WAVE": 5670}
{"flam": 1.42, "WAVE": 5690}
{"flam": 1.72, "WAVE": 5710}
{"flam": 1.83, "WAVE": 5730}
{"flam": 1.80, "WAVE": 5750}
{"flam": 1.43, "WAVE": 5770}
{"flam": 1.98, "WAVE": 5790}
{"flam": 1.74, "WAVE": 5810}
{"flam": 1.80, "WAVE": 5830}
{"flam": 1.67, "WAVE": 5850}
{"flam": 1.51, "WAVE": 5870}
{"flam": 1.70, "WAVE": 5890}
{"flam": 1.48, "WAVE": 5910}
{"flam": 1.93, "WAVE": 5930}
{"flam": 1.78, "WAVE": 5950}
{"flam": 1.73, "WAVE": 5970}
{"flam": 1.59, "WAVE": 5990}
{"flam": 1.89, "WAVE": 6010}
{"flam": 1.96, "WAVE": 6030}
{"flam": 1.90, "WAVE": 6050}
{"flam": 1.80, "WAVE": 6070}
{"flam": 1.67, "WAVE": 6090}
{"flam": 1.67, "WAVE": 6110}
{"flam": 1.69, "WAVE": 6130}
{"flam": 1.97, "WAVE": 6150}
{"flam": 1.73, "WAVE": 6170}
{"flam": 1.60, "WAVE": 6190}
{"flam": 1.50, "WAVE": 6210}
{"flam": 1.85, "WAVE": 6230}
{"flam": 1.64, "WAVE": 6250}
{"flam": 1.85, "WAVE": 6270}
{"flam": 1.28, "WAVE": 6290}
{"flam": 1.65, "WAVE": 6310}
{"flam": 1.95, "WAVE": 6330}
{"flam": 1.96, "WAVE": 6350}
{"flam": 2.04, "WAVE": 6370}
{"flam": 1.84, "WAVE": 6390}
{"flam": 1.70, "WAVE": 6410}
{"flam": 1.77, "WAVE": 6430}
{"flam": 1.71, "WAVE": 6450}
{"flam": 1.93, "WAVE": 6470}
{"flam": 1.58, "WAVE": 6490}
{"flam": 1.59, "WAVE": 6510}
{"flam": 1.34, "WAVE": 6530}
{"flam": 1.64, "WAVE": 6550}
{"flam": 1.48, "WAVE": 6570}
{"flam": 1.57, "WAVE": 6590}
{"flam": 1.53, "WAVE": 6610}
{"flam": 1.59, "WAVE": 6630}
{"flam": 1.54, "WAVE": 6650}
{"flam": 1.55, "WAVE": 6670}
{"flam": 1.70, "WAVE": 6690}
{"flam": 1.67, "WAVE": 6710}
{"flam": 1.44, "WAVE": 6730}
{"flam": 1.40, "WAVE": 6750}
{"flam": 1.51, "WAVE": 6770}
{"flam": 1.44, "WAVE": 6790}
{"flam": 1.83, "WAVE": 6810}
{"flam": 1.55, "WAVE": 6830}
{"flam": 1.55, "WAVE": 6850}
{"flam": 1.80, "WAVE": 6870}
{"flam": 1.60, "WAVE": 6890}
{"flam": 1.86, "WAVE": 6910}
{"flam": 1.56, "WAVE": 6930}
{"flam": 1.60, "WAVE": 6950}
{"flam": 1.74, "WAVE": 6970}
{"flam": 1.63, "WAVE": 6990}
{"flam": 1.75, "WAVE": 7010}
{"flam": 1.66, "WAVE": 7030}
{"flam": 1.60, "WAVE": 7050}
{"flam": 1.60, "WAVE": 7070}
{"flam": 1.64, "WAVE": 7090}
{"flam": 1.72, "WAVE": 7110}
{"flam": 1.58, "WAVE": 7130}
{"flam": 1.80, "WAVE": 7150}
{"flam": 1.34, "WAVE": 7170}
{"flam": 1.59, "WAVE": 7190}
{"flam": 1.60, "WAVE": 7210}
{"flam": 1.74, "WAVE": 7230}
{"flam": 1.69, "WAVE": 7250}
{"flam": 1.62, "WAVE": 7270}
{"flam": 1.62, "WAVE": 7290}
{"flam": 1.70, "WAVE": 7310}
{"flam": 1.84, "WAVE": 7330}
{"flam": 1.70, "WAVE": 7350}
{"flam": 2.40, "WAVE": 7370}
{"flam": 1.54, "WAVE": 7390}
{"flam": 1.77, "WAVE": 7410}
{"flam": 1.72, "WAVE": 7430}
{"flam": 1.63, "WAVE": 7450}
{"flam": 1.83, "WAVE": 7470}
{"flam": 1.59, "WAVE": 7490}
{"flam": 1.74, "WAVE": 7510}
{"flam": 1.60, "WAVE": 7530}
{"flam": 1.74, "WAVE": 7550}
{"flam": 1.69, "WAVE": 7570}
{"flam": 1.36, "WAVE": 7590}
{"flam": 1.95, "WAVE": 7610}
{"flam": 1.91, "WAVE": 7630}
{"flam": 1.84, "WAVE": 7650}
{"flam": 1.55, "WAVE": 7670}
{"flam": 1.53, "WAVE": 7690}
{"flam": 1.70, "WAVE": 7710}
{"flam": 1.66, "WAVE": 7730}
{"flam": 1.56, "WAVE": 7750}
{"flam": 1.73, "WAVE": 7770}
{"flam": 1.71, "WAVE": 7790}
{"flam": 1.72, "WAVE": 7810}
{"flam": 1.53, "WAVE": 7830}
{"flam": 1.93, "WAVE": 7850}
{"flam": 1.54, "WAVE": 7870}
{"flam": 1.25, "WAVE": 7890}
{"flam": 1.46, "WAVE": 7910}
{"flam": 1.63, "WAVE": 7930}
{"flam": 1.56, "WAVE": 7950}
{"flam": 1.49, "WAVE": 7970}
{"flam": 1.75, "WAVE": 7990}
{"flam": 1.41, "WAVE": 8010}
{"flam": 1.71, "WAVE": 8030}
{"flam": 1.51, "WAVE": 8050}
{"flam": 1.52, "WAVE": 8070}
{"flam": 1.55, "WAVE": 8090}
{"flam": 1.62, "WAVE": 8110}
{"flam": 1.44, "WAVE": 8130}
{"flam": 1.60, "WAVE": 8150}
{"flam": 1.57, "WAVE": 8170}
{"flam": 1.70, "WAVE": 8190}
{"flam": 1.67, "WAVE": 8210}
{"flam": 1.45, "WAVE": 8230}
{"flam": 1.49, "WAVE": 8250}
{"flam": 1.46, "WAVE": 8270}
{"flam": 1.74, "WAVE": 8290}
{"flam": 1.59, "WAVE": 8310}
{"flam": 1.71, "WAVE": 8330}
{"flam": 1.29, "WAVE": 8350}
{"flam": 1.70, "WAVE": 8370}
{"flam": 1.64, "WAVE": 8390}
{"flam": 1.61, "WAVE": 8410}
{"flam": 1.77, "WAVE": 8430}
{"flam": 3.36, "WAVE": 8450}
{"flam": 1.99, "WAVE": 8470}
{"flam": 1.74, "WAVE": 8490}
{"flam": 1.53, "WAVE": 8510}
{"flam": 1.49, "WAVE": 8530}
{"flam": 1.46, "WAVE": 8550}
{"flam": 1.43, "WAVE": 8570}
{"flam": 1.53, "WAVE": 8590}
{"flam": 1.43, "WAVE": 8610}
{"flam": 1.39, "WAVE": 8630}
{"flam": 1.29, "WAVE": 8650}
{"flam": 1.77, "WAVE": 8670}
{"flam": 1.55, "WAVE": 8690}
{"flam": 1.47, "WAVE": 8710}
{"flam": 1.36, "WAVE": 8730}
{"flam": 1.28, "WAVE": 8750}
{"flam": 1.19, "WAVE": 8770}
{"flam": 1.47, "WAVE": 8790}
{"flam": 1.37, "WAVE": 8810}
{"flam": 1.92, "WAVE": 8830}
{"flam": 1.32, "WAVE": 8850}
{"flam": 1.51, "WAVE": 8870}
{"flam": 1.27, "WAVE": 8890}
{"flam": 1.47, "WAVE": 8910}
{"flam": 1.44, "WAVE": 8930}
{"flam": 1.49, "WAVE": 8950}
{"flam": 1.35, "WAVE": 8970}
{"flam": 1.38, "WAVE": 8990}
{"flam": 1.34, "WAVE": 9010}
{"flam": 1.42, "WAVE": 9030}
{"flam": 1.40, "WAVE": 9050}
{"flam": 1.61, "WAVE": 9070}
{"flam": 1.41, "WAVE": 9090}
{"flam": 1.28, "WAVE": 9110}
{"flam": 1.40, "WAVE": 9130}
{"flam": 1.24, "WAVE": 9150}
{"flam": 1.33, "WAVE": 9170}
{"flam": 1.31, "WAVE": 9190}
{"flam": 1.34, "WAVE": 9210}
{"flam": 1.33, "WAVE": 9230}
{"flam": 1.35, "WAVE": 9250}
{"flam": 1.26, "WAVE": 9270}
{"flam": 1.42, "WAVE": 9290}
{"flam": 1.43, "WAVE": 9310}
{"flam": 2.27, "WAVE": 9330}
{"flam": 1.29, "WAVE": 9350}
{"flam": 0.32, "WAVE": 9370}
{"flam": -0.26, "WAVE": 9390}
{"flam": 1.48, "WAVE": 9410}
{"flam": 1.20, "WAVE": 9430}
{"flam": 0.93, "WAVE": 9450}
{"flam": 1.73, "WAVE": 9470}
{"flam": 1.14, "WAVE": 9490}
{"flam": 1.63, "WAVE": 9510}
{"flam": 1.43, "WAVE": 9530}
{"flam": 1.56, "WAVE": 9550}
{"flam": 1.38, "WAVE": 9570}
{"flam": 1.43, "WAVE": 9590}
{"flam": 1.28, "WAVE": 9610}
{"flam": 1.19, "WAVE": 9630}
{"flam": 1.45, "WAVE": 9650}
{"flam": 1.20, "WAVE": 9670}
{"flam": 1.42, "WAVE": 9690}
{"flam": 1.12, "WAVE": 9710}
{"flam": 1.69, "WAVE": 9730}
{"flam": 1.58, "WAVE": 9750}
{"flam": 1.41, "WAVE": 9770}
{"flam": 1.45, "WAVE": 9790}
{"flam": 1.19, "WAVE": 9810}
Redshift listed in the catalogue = 0.287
